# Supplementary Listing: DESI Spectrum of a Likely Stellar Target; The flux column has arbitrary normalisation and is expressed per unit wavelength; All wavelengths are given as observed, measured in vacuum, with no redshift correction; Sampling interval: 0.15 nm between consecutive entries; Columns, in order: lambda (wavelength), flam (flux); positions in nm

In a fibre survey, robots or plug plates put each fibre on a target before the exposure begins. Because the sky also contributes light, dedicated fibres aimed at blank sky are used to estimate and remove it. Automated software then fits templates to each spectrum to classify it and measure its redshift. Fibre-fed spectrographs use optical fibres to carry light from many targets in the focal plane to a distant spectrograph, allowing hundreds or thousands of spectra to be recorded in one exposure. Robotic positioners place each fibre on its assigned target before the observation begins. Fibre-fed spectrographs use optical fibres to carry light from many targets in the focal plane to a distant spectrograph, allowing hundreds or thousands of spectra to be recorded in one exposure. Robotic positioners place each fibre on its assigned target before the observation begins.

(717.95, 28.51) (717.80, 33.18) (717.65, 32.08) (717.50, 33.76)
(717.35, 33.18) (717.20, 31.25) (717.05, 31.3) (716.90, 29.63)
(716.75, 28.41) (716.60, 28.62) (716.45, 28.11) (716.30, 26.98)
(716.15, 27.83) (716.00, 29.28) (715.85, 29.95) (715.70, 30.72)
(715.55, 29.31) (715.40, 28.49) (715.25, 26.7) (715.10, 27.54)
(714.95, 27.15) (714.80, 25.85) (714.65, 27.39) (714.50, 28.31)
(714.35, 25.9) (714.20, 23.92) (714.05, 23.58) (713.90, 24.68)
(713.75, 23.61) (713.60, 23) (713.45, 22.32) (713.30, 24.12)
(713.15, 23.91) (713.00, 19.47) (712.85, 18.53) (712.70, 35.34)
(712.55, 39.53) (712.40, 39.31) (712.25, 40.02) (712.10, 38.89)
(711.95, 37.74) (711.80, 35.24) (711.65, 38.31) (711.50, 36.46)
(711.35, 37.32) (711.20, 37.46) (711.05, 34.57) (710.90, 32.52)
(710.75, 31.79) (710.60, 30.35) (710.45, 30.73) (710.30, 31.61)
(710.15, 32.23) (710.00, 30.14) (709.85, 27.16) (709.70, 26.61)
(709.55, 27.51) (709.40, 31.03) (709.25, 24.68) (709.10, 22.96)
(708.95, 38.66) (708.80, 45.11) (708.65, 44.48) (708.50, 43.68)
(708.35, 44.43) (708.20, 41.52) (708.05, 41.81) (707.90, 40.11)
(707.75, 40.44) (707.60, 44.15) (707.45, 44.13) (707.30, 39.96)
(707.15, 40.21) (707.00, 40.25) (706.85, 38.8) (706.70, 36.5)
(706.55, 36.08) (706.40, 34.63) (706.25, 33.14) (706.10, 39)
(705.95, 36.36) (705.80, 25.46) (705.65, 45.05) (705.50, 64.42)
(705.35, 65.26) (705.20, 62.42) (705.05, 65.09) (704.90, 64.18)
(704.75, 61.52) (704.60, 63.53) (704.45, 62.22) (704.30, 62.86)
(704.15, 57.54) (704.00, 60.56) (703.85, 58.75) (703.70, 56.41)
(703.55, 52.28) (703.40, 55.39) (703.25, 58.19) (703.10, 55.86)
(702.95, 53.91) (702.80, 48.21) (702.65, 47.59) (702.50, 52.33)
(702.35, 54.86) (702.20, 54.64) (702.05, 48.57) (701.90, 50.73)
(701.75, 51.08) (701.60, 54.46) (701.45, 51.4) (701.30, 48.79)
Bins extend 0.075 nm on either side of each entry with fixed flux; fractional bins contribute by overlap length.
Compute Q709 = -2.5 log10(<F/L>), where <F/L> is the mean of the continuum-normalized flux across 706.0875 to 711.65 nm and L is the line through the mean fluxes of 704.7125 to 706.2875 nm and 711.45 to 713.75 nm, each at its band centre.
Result 0.155 mag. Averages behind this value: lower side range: 51.3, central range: 36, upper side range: 31.2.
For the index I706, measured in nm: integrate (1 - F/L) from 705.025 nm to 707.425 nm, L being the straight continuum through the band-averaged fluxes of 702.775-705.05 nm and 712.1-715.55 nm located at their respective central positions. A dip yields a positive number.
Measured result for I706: 0.38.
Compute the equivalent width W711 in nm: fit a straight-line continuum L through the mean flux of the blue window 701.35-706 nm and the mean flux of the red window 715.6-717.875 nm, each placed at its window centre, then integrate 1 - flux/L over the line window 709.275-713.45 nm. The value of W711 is 0.87 nm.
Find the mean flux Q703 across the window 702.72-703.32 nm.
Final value 54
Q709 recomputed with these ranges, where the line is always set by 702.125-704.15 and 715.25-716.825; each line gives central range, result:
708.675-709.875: 0.33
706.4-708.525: 0.13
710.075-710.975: 0.25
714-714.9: 0.22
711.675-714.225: 0.20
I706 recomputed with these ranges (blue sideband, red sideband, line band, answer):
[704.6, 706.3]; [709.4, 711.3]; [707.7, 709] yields -0.093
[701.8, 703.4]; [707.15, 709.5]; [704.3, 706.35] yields -0.293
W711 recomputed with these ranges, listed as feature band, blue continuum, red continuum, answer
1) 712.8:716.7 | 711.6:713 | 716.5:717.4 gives 0.76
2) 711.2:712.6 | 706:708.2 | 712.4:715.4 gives -0.37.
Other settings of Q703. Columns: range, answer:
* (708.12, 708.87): 43.8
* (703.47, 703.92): 55.8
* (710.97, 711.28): 36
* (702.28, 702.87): 50.7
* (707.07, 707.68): 42.1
